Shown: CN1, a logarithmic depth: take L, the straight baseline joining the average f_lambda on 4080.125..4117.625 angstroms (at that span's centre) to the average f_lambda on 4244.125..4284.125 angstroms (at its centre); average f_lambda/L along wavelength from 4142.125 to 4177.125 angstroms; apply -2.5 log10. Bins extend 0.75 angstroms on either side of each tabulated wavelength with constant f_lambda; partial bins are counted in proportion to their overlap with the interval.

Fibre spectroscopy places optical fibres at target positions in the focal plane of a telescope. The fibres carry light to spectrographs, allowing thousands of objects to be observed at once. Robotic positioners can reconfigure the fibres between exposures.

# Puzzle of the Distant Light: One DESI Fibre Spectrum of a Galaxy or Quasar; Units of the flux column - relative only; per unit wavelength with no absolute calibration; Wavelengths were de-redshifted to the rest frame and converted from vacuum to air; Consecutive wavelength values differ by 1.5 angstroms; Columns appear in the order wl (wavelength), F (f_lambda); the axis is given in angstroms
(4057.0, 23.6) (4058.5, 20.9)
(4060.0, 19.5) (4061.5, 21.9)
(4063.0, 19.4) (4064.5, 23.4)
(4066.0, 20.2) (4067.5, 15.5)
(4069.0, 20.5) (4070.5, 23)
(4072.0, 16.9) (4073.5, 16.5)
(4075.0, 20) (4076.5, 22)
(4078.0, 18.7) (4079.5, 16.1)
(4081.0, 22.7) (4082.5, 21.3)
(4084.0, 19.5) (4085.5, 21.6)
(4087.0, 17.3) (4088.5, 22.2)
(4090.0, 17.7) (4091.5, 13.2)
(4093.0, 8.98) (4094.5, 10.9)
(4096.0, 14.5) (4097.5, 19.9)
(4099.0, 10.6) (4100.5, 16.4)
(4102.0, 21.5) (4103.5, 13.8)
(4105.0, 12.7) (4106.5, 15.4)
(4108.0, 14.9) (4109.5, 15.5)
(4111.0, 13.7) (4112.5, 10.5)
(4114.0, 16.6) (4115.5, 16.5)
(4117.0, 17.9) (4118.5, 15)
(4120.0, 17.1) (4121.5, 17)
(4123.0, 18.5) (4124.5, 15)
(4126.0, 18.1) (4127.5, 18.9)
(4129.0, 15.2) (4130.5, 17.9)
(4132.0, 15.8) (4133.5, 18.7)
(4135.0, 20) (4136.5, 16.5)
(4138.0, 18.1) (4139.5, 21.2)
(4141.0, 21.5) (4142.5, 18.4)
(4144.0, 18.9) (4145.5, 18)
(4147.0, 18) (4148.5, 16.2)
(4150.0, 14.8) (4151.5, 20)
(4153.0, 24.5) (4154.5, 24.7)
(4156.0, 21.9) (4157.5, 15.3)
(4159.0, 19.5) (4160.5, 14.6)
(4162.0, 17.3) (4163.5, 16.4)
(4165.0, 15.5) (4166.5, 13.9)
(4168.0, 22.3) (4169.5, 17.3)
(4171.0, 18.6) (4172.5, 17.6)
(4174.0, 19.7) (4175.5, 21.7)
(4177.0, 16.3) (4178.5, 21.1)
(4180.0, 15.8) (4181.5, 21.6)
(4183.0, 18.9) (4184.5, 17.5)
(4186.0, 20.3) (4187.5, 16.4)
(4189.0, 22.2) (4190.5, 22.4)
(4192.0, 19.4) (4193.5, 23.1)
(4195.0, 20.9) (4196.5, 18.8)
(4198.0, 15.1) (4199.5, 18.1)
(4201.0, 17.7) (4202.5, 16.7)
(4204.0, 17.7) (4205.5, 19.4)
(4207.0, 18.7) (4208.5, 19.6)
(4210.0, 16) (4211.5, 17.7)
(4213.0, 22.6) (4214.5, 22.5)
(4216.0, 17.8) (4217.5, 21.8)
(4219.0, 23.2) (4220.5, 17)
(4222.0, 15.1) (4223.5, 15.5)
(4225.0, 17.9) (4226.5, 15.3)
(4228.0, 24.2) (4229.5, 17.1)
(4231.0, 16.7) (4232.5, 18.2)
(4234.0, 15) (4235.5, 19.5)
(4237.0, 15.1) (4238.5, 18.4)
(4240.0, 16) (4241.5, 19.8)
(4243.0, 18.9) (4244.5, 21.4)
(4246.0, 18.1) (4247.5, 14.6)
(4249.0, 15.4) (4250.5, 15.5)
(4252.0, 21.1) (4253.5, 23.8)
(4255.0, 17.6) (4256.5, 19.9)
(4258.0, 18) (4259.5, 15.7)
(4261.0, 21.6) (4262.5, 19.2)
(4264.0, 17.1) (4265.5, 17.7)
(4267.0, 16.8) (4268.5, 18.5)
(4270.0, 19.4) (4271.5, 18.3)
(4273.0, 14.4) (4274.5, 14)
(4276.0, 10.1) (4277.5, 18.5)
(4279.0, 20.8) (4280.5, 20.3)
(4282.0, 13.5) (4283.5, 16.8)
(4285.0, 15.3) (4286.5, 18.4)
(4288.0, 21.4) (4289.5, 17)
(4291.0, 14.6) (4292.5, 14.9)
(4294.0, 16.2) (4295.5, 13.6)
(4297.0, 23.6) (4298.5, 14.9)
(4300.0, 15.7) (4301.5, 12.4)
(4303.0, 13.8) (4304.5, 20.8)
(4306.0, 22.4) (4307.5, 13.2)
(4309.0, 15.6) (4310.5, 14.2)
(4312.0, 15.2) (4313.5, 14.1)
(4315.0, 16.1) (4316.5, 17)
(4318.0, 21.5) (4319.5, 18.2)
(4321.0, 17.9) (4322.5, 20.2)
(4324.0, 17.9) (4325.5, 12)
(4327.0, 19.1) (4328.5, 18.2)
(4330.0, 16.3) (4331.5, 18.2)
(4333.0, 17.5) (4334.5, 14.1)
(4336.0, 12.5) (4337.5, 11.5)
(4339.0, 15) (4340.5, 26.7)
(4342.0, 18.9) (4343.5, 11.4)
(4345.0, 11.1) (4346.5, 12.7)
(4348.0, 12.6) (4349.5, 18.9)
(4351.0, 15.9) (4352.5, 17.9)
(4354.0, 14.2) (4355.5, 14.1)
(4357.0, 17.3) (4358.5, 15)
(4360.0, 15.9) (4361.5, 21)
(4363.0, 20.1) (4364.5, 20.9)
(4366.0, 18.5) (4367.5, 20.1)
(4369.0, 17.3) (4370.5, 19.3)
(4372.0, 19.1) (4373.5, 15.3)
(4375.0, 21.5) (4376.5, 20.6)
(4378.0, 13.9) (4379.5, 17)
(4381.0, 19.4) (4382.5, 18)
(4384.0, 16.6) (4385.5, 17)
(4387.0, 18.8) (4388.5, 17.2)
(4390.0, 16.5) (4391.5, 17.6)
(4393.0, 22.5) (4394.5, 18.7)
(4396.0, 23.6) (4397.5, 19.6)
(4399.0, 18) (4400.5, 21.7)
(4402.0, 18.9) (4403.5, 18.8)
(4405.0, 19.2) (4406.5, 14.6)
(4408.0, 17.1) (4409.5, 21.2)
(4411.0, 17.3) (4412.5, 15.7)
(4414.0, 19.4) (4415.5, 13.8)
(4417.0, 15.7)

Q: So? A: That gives -0.10 mag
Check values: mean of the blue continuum 16.2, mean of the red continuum 17.7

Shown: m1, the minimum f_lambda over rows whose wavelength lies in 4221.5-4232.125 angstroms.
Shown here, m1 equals 15.1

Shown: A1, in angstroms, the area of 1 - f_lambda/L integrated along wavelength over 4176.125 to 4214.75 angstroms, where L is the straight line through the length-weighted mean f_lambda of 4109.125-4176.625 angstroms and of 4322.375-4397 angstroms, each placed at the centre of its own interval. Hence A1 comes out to -3.0 angstroms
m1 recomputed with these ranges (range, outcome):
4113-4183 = 13.9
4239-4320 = 10.1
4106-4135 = 10.5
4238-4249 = 14.6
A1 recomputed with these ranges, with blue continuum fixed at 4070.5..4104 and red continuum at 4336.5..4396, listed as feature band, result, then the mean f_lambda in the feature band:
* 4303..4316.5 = 0.8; 16.3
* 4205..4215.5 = -1.2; 19.5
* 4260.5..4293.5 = 0.5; 17.2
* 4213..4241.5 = -1.4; 18.3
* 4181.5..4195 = -2.1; 20.2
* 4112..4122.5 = 0.9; 16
